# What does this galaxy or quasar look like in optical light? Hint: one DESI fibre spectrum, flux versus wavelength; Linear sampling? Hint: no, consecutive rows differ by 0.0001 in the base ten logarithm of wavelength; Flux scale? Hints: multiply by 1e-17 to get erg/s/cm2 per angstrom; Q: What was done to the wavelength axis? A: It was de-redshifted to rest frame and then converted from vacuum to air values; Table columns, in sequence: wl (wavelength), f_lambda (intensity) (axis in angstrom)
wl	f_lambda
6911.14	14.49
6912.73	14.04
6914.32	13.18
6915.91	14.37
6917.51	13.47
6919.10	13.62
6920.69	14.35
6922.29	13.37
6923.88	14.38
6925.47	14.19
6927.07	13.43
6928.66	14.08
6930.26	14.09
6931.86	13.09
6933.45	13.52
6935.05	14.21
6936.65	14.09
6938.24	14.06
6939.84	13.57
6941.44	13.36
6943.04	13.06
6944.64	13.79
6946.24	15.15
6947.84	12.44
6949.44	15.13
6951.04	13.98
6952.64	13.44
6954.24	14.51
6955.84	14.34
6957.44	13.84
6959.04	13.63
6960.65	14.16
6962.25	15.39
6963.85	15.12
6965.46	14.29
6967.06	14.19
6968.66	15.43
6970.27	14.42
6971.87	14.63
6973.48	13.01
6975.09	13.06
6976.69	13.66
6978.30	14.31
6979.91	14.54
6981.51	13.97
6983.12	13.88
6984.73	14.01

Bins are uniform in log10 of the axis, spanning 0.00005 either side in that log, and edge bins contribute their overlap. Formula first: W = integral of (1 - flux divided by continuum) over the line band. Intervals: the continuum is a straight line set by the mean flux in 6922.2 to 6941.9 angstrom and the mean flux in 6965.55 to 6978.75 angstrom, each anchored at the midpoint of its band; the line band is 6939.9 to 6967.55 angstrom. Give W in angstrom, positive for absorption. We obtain -0.2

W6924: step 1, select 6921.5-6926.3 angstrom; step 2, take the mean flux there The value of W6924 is 14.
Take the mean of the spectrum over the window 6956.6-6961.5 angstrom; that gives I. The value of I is 13.9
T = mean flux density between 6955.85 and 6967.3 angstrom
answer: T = 14.4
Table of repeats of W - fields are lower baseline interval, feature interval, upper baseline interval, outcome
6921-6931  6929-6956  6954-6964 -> 0.57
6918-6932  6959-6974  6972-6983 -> -0.72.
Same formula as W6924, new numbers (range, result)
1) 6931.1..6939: 13.8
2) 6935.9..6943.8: 13.6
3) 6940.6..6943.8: 13.2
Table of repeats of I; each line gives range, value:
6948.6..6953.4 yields 14.2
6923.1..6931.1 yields 14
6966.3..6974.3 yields 14.3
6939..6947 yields 13.8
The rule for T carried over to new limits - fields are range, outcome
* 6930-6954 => 13.8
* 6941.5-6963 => 14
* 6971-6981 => 13.9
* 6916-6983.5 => 14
